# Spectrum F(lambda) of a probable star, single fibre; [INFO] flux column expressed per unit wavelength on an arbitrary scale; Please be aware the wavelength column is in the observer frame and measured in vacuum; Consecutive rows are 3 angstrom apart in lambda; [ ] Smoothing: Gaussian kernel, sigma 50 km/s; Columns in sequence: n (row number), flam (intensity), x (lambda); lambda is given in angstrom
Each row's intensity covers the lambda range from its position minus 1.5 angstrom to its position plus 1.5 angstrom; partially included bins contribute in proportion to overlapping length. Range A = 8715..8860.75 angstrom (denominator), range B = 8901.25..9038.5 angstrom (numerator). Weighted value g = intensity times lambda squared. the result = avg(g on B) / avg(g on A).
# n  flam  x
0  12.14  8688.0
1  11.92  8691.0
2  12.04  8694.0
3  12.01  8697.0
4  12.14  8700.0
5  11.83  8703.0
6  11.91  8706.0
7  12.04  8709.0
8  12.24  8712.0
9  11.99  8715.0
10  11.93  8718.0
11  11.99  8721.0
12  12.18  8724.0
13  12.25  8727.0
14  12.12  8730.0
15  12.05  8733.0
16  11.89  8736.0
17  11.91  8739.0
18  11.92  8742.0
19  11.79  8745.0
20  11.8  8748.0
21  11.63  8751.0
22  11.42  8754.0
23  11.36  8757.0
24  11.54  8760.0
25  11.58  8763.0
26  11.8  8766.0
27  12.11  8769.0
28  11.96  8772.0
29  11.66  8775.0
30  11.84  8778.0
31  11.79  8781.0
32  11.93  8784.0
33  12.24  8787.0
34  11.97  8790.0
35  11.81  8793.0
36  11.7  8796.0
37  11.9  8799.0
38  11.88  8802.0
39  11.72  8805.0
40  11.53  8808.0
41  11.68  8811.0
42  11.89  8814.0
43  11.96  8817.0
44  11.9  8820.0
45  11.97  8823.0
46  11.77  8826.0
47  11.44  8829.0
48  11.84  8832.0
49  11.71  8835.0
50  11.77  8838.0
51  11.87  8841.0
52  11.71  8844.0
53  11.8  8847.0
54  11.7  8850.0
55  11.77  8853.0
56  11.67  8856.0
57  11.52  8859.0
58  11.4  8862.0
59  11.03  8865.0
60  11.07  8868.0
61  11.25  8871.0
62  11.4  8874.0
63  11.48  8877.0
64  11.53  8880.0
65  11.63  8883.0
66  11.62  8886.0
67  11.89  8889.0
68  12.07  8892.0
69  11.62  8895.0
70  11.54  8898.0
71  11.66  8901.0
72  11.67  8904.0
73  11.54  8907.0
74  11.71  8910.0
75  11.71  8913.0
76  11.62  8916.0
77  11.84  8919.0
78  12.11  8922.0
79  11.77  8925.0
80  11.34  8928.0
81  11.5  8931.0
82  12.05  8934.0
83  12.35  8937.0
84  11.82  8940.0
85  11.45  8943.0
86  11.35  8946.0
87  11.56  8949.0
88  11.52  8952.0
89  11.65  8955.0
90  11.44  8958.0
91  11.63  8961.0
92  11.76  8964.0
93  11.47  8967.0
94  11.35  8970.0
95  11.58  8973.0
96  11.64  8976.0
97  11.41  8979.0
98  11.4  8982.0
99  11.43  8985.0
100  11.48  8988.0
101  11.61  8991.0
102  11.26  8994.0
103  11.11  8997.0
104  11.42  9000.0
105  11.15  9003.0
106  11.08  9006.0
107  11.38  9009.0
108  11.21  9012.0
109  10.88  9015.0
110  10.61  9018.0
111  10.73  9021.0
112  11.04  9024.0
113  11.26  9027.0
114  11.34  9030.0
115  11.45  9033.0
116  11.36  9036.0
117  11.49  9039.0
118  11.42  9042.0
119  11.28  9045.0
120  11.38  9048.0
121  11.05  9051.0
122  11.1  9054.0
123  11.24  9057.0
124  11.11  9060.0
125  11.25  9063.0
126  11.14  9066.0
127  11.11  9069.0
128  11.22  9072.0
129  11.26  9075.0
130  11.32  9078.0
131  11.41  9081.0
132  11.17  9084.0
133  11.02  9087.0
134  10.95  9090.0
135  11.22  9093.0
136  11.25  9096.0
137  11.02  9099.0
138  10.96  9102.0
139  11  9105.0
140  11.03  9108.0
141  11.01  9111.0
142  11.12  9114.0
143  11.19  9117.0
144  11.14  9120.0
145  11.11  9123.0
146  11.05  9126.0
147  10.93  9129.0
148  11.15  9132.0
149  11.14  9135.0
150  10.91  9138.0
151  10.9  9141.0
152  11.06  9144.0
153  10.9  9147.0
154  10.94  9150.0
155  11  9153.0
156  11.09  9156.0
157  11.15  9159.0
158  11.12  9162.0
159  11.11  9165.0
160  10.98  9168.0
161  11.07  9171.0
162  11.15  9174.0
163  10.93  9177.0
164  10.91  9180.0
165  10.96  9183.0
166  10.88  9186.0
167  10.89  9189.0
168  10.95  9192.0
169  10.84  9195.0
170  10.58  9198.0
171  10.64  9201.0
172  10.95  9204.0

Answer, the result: 1.01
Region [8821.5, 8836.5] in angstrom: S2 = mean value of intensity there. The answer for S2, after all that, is 11.7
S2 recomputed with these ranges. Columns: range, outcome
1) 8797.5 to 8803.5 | 11.9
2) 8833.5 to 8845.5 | 11.8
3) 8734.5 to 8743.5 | 11.9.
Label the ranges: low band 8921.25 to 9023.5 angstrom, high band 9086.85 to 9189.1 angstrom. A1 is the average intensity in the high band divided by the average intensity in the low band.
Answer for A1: 1.0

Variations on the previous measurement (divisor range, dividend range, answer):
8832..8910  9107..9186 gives 0.95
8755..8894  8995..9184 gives 0.95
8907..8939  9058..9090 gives 0.95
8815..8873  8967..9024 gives 0.97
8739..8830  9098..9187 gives 0.94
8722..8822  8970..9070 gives 0.95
